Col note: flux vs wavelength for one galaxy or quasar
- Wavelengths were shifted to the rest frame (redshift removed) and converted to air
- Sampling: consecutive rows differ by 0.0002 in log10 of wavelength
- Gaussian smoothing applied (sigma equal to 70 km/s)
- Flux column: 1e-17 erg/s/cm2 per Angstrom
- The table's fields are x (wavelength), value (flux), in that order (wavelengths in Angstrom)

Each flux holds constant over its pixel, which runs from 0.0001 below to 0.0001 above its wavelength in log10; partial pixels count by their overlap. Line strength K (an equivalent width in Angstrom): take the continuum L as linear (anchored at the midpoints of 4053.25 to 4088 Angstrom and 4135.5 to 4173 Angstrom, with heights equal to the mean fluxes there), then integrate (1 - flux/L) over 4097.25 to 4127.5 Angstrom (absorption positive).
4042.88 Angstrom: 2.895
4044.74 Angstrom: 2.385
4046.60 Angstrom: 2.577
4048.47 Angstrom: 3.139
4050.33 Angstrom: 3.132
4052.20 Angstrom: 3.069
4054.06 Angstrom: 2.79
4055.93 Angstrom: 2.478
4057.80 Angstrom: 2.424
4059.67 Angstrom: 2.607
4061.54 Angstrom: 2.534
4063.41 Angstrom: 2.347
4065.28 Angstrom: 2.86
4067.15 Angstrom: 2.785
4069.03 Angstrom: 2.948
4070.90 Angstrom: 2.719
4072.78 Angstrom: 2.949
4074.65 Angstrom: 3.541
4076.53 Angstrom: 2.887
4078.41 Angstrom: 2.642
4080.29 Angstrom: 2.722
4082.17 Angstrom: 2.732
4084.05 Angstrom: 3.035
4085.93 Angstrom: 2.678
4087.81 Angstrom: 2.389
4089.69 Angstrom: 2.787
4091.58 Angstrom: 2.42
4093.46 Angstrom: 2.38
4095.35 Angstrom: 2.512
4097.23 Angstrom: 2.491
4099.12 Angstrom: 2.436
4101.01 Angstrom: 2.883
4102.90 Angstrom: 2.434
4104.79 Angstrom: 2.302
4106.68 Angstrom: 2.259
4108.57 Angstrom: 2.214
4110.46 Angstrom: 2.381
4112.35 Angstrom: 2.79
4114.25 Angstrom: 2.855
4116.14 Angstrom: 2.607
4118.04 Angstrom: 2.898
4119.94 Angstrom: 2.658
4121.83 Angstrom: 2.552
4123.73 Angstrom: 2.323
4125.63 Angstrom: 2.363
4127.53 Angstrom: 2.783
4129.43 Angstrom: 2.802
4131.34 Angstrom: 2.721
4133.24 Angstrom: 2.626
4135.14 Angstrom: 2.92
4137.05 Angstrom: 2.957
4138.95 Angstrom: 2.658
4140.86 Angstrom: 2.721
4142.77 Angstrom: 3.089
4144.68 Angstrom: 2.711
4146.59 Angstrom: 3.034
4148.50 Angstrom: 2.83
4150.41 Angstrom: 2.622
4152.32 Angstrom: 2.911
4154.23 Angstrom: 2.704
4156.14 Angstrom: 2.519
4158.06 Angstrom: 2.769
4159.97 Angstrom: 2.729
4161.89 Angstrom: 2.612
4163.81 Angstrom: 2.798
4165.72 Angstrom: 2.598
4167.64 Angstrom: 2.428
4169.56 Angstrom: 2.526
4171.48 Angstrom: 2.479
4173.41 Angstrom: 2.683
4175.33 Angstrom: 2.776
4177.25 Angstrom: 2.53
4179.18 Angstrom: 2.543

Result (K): 2.2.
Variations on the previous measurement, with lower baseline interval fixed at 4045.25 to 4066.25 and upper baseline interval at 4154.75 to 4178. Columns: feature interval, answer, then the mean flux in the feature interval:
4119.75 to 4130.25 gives 0.3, 2.57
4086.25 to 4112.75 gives 2.0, 2.48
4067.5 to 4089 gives -1.1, 2.84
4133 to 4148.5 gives -1.2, 2.85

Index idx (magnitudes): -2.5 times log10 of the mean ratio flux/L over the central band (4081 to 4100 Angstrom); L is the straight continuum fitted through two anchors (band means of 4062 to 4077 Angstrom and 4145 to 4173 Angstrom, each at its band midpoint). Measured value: 0.10 mag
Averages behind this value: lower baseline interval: 2.87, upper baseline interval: 2.68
